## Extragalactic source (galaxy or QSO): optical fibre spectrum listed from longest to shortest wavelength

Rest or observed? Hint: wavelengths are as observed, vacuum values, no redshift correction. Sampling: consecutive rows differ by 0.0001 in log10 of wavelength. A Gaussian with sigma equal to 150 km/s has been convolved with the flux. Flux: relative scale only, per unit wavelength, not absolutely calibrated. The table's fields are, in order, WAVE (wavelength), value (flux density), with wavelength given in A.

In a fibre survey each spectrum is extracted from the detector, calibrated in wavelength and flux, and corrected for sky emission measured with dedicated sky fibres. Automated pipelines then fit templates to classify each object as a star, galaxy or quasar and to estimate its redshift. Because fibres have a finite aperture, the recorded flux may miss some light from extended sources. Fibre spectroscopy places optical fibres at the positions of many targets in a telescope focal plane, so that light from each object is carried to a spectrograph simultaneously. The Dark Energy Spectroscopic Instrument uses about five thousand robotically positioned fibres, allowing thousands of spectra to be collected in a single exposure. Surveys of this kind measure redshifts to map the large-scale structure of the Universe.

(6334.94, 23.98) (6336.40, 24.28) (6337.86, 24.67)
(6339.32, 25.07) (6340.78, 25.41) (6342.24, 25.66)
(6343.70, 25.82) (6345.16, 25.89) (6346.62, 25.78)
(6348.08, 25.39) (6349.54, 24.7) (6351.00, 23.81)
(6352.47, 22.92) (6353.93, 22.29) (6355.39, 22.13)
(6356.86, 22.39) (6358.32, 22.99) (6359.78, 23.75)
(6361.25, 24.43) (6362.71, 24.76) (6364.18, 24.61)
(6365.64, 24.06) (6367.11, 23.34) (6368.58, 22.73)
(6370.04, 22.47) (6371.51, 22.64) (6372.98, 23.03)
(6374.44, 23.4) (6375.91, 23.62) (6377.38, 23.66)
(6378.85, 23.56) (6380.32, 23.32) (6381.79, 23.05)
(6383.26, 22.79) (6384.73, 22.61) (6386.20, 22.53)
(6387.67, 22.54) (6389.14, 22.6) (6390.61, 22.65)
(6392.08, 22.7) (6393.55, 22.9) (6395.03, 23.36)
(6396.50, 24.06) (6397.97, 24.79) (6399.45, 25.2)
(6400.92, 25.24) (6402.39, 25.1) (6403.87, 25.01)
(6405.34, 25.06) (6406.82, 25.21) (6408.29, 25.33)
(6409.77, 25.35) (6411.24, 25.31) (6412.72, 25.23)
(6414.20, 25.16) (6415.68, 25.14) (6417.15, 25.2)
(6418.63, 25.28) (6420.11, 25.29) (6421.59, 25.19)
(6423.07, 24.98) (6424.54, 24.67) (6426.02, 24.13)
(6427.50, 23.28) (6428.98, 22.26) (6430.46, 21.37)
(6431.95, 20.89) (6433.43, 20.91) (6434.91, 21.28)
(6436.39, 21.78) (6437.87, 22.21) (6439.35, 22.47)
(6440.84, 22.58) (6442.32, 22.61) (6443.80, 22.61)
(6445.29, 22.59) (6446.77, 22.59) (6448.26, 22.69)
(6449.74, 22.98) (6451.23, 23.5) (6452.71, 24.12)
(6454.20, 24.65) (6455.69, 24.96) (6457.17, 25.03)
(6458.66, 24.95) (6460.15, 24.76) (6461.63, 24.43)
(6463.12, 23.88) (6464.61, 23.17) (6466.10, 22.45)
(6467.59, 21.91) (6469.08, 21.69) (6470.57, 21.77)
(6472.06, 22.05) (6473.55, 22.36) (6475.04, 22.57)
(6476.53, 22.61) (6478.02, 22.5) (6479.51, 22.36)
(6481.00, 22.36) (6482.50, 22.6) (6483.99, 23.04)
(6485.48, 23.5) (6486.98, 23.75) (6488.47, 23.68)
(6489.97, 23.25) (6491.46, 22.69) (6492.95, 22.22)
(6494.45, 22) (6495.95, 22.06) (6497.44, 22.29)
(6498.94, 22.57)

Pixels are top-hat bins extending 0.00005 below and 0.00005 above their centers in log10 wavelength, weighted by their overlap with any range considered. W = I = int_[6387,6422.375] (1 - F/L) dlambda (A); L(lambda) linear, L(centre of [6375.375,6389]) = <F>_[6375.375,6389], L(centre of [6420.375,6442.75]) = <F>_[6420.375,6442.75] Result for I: -2.5 A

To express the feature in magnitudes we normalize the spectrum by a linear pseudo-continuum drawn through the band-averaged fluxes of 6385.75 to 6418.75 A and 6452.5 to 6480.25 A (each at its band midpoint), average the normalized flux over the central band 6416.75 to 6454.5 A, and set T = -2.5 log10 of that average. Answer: 0.032 mag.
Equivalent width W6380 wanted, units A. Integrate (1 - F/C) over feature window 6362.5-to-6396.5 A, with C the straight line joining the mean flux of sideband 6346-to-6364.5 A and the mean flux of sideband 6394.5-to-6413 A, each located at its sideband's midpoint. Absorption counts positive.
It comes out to 1.70 A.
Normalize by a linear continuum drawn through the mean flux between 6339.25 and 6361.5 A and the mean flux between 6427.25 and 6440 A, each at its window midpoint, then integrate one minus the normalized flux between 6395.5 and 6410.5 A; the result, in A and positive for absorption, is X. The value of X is -1.5 A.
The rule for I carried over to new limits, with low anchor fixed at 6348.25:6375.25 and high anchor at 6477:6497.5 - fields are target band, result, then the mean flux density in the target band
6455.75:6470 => -0.5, 23.6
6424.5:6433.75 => 0.3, 22.4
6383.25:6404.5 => -0.4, 23.6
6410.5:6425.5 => -1.3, 25.1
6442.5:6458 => -0.4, 23.5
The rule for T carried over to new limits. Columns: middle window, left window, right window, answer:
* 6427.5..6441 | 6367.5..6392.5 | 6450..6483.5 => 0.06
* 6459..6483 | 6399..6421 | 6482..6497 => 0.03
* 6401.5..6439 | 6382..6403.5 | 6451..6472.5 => -0.02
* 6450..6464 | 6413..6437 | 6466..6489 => -0.07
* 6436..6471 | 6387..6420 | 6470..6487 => 0.00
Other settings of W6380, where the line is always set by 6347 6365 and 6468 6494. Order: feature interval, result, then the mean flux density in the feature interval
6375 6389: 0.26 A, 23.1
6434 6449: 0.43 A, 22.3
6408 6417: -0.78 A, 25.2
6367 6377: 0.24 A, 23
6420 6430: -0.43 A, 24.1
